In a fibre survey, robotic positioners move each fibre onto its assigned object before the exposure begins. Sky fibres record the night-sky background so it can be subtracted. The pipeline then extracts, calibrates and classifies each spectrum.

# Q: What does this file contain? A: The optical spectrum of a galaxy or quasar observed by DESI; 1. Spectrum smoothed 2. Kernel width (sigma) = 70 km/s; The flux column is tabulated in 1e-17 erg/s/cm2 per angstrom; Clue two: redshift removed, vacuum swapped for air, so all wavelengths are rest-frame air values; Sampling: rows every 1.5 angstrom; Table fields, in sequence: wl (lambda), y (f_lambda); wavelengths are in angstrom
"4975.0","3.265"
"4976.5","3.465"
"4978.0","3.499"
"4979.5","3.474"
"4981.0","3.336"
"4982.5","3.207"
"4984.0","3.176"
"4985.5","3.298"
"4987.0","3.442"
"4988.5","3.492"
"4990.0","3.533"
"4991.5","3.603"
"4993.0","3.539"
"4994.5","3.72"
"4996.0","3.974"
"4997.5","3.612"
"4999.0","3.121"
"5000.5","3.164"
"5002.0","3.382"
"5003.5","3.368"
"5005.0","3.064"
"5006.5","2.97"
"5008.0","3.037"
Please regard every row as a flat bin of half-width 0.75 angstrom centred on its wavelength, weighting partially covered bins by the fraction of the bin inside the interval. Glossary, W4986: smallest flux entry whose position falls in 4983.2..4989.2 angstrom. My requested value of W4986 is 3.176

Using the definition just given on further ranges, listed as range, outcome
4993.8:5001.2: 3.121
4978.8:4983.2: 3.207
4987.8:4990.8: 3.492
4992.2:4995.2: 3.539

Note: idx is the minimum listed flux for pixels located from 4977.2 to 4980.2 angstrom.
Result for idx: 3.474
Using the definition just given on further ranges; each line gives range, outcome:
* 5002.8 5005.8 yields 3.064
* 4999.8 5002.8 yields 3.164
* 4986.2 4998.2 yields 3.442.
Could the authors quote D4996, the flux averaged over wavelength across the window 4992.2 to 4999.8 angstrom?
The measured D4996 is 3.59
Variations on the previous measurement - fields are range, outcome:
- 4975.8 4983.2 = 3.4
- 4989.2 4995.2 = 3.6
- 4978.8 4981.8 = 3.4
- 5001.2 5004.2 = 3.37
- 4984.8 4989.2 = 3.41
